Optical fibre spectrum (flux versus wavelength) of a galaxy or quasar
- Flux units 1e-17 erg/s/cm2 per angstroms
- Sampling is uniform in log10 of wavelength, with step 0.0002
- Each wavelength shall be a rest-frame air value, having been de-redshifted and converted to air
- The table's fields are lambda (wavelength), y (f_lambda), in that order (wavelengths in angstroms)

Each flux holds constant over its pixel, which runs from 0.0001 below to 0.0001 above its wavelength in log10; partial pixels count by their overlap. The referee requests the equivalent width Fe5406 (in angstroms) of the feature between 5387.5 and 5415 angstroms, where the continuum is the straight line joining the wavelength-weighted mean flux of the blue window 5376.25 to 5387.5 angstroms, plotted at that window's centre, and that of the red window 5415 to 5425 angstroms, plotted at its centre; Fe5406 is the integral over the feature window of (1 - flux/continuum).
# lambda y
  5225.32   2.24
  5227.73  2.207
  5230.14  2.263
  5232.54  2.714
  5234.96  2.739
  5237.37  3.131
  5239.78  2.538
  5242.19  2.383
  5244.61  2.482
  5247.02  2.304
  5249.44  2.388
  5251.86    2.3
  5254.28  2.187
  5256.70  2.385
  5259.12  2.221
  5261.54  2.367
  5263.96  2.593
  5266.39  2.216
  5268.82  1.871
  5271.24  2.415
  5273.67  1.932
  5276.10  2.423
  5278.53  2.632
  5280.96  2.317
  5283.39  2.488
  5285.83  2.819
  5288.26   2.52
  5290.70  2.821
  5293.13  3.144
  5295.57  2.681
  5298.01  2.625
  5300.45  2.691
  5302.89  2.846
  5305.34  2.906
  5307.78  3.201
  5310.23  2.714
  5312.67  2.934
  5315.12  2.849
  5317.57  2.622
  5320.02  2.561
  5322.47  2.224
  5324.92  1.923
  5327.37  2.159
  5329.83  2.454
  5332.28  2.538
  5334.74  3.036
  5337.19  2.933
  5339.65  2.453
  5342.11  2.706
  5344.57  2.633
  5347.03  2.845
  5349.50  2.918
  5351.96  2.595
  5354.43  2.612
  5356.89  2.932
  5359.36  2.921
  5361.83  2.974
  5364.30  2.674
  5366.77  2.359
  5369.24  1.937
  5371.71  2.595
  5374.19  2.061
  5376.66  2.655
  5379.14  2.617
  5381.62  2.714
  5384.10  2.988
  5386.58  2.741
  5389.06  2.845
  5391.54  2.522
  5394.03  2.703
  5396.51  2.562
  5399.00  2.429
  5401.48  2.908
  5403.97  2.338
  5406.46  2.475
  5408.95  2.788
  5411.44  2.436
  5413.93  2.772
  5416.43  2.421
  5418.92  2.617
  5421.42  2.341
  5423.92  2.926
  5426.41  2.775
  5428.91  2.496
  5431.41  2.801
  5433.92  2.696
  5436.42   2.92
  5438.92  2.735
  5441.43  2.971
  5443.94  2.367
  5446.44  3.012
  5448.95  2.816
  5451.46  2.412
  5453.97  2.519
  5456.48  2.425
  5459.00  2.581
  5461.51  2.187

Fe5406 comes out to 0.4 angstroms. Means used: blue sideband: 2.75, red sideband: 2.57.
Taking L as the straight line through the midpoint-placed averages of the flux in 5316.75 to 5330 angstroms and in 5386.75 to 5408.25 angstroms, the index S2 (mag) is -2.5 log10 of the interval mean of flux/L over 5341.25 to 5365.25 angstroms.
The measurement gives -0.15 mag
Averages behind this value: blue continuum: 2.3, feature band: 2.78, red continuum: 2.61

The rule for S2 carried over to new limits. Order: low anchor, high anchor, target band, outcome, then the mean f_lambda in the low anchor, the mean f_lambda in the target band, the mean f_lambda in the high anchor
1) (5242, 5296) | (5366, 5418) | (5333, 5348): -0.10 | 2.43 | 2.76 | 2.57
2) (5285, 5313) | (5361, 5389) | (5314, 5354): 0.05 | 2.82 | 2.59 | 2.58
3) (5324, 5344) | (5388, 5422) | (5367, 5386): 0.02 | 2.54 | 2.51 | 2.59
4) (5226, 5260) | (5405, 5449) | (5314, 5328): 0.07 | 2.44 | 2.4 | 2.68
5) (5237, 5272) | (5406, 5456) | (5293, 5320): -0.15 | 2.37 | 2.81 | 2.66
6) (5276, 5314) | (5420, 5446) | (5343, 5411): 0.03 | 2.74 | 2.64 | 2.71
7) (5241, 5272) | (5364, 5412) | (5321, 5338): 0.00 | 2.31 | 2.46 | 2.57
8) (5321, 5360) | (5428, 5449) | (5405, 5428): 0.05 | 2.61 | 2.61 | 2.76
